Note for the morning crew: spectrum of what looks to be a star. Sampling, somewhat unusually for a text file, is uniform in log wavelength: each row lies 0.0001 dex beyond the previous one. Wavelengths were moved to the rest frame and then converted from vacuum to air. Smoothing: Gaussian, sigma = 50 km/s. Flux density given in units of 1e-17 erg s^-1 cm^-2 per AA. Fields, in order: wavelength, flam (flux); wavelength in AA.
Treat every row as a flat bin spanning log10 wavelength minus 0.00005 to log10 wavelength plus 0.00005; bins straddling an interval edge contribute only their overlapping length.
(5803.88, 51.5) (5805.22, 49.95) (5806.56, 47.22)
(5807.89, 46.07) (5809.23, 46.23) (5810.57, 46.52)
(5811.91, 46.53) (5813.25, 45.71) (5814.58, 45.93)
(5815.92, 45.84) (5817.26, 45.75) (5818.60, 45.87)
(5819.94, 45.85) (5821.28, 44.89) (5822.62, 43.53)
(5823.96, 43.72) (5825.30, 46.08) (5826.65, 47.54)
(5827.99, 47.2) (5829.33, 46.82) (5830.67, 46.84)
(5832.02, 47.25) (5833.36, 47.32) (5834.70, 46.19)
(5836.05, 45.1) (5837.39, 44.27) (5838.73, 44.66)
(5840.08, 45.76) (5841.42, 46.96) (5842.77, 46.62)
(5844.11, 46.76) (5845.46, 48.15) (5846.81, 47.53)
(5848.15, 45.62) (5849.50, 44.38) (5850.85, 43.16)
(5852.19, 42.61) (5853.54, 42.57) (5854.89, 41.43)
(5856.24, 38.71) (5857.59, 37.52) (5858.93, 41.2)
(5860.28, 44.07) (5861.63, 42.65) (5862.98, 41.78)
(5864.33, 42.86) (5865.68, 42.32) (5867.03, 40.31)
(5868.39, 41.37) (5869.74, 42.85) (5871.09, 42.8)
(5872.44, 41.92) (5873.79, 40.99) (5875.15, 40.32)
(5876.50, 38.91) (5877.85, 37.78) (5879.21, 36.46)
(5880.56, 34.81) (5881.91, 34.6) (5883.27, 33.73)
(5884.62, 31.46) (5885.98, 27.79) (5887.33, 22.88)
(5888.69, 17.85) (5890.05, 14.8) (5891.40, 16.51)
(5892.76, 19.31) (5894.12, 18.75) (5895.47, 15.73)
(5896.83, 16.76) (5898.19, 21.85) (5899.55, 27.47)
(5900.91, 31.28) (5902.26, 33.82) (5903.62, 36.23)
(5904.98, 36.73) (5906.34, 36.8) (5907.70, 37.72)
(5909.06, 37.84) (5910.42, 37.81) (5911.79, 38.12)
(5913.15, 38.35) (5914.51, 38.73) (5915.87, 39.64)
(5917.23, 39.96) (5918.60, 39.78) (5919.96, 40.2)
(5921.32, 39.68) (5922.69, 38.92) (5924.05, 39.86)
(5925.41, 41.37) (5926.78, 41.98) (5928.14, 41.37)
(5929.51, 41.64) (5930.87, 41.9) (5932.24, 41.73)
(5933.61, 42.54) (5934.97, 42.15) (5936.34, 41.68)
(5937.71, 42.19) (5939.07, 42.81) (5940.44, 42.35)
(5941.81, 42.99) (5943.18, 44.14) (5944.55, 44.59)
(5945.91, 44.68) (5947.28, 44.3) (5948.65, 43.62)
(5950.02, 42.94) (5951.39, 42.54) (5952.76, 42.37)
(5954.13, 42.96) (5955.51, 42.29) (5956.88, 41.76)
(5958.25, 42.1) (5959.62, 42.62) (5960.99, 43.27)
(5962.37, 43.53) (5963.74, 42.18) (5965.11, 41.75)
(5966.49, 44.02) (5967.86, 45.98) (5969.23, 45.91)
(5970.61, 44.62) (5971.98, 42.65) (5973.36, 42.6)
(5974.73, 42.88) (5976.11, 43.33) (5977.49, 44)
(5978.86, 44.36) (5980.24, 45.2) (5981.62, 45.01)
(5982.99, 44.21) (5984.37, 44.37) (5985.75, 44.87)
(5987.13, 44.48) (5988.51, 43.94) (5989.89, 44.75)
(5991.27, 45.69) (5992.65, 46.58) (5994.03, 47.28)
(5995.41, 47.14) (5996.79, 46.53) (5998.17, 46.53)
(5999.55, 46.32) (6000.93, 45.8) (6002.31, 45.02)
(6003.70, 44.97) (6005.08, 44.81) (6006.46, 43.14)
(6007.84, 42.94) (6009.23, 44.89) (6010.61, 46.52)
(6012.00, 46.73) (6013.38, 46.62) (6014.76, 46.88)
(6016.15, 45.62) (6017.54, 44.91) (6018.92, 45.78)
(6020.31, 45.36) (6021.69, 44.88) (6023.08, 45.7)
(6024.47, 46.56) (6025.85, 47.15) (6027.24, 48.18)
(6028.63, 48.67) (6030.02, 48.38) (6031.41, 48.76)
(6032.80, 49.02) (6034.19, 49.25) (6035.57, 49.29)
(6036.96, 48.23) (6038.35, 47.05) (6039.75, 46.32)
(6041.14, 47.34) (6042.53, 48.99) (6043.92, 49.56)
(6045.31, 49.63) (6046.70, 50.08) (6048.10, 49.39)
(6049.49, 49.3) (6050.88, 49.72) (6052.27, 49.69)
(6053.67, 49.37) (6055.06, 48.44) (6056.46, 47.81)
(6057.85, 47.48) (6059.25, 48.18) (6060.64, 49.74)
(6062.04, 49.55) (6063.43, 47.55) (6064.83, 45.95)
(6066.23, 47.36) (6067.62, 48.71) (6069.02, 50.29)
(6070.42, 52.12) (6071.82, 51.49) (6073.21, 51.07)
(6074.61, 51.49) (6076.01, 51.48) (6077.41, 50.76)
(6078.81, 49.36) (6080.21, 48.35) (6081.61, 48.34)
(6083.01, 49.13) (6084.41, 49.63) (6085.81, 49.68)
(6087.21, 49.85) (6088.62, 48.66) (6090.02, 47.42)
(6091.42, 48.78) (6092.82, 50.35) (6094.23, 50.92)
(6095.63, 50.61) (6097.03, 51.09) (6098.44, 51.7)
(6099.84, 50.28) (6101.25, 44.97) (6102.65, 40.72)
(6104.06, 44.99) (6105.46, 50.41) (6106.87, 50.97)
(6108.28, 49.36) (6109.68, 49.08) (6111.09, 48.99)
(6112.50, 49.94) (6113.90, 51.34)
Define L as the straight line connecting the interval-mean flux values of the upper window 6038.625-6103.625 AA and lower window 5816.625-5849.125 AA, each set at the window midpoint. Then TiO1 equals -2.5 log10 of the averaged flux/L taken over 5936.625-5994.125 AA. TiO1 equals 0.10 mag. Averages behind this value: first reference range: 46.1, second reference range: 49.1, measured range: 43.7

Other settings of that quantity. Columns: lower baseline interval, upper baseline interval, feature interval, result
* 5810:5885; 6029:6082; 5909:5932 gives 0.14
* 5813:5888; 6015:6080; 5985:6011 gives 0.04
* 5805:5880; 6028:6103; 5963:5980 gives 0.08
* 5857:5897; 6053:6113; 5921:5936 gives -0.10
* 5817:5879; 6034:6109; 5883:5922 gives 0.42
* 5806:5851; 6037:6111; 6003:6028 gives 0.06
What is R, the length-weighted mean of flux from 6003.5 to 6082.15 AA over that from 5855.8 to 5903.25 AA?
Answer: 1.5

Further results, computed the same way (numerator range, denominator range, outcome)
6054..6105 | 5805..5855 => 1.07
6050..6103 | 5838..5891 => 1.25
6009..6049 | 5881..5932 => 1.45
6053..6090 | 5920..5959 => 1.17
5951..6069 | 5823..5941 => 1.19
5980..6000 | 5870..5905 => 1.53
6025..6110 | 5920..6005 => 1.13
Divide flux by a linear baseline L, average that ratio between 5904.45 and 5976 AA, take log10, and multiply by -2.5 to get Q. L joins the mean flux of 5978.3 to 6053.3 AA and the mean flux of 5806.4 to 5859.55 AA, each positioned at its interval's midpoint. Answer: 0.11 mag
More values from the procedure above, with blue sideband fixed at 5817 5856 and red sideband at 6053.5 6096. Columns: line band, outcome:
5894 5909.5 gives 0.49 mag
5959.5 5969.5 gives 0.09 mag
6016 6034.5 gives 0.03 mag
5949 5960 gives 0.12 mag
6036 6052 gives 0.00 mag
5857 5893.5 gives 0.29 mag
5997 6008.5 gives 0.07 mag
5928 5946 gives 0.11 mag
